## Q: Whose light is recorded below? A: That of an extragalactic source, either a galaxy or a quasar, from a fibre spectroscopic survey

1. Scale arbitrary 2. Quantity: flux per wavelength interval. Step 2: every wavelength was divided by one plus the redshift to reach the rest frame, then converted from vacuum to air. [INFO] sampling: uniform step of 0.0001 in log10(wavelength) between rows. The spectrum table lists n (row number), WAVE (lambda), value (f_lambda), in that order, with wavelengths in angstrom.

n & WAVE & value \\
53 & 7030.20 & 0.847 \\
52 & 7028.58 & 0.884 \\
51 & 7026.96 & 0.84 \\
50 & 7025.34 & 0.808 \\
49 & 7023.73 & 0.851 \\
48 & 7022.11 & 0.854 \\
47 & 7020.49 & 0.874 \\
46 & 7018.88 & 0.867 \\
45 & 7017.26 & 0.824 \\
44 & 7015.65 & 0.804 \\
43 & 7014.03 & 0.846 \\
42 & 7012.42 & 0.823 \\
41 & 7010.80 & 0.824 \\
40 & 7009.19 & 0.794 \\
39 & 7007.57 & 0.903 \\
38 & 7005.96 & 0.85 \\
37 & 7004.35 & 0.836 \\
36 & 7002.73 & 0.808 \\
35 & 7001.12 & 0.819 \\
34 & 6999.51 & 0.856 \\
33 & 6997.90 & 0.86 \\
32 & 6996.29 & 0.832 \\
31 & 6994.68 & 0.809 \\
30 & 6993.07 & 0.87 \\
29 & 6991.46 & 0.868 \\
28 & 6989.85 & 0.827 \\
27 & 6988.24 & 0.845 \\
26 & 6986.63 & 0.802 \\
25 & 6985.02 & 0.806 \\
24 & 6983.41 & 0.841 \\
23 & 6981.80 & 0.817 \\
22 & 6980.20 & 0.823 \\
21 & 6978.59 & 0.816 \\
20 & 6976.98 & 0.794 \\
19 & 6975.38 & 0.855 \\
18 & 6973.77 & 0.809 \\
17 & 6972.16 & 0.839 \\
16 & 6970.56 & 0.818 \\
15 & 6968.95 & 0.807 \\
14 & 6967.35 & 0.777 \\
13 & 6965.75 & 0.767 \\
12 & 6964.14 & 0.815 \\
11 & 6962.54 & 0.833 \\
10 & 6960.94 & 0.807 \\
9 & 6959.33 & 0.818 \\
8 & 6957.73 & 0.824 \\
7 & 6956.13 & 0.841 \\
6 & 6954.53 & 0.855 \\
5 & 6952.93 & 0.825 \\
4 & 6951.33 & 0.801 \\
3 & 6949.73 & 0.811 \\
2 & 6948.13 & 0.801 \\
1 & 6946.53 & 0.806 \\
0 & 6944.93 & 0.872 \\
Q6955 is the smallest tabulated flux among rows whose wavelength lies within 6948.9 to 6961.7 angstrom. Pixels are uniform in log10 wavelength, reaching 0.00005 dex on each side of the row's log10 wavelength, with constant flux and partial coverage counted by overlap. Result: 0.801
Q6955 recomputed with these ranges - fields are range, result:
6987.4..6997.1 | 0.809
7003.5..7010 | 0.794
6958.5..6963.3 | 0.807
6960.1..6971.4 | 0.767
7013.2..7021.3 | 0.804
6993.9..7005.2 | 0.808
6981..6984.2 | 0.817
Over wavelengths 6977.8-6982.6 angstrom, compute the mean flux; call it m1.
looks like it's 0.819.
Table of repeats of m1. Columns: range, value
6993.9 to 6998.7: 0.834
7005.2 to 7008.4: 0.876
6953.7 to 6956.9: 0.849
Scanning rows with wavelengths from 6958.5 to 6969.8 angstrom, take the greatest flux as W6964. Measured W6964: 0.833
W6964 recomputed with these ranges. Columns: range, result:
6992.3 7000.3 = 0.87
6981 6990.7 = 0.845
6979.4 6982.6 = 0.823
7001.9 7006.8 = 0.85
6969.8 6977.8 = 0.855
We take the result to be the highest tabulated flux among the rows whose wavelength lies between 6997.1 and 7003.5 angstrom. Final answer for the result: 0.86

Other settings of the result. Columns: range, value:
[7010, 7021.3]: 0.874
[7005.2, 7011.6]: 0.903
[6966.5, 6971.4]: 0.818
